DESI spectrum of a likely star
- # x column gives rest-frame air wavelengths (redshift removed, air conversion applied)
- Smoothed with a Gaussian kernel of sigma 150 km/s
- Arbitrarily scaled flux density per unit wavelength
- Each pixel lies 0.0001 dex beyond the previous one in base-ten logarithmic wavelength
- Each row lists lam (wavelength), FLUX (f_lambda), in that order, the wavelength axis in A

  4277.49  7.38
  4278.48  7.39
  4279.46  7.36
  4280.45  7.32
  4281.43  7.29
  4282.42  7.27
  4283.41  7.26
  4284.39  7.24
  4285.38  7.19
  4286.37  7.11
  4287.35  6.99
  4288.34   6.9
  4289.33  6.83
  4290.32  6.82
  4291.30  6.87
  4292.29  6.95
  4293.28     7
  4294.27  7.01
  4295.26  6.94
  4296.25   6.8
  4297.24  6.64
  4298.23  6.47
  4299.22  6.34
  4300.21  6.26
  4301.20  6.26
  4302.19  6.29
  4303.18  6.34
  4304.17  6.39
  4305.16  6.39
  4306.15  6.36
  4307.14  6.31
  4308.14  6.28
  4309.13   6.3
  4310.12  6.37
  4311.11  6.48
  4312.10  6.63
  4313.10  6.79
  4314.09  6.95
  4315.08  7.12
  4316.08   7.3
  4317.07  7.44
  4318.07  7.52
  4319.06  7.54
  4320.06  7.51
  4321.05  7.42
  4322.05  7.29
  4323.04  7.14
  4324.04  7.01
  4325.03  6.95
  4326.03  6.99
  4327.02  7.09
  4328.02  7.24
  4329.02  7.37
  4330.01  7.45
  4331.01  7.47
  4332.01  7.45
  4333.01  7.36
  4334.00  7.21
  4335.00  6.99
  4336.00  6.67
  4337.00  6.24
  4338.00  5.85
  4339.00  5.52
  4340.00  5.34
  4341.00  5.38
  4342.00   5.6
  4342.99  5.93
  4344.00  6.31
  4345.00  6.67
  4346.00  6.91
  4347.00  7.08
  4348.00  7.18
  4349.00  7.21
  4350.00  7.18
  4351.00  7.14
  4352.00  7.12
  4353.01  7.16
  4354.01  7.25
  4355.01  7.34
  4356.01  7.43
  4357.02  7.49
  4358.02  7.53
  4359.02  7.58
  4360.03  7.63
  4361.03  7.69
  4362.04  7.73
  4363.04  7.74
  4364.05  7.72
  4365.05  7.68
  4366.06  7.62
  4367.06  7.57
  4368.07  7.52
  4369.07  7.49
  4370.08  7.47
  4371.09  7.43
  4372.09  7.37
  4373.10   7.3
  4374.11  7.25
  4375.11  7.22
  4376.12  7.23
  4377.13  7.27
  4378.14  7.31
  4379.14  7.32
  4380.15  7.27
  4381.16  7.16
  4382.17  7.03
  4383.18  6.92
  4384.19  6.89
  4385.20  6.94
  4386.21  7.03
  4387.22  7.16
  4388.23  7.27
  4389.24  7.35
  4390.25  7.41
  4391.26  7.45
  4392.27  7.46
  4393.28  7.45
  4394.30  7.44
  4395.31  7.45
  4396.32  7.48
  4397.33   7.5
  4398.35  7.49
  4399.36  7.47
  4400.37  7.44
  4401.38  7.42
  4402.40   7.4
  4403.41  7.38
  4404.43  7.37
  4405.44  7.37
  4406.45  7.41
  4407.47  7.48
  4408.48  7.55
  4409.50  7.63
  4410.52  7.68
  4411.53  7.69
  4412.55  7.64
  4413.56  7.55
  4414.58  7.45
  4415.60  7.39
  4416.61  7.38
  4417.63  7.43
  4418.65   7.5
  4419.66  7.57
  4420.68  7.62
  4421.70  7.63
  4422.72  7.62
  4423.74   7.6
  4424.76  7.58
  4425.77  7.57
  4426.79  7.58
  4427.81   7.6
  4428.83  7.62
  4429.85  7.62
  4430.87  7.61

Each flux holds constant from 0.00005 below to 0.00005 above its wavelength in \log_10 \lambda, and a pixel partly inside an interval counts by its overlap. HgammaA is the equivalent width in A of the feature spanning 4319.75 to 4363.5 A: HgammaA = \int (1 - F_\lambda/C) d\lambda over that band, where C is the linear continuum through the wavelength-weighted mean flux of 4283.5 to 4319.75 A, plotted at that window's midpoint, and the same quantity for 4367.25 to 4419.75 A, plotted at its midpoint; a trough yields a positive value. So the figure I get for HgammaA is 0.3 A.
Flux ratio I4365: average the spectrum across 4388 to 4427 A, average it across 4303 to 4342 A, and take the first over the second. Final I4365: 1.10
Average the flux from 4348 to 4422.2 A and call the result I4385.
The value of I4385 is 7.4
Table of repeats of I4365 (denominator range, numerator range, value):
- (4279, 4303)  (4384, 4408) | 1.07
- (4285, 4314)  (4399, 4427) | 1.13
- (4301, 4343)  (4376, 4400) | 1.08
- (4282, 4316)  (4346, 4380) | 1.10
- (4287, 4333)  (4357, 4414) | 1.08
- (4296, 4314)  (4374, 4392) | 1.12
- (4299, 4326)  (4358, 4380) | 1.10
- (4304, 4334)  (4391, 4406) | 1.06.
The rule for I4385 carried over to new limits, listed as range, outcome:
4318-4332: 7.28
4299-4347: 6.71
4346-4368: 7.42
